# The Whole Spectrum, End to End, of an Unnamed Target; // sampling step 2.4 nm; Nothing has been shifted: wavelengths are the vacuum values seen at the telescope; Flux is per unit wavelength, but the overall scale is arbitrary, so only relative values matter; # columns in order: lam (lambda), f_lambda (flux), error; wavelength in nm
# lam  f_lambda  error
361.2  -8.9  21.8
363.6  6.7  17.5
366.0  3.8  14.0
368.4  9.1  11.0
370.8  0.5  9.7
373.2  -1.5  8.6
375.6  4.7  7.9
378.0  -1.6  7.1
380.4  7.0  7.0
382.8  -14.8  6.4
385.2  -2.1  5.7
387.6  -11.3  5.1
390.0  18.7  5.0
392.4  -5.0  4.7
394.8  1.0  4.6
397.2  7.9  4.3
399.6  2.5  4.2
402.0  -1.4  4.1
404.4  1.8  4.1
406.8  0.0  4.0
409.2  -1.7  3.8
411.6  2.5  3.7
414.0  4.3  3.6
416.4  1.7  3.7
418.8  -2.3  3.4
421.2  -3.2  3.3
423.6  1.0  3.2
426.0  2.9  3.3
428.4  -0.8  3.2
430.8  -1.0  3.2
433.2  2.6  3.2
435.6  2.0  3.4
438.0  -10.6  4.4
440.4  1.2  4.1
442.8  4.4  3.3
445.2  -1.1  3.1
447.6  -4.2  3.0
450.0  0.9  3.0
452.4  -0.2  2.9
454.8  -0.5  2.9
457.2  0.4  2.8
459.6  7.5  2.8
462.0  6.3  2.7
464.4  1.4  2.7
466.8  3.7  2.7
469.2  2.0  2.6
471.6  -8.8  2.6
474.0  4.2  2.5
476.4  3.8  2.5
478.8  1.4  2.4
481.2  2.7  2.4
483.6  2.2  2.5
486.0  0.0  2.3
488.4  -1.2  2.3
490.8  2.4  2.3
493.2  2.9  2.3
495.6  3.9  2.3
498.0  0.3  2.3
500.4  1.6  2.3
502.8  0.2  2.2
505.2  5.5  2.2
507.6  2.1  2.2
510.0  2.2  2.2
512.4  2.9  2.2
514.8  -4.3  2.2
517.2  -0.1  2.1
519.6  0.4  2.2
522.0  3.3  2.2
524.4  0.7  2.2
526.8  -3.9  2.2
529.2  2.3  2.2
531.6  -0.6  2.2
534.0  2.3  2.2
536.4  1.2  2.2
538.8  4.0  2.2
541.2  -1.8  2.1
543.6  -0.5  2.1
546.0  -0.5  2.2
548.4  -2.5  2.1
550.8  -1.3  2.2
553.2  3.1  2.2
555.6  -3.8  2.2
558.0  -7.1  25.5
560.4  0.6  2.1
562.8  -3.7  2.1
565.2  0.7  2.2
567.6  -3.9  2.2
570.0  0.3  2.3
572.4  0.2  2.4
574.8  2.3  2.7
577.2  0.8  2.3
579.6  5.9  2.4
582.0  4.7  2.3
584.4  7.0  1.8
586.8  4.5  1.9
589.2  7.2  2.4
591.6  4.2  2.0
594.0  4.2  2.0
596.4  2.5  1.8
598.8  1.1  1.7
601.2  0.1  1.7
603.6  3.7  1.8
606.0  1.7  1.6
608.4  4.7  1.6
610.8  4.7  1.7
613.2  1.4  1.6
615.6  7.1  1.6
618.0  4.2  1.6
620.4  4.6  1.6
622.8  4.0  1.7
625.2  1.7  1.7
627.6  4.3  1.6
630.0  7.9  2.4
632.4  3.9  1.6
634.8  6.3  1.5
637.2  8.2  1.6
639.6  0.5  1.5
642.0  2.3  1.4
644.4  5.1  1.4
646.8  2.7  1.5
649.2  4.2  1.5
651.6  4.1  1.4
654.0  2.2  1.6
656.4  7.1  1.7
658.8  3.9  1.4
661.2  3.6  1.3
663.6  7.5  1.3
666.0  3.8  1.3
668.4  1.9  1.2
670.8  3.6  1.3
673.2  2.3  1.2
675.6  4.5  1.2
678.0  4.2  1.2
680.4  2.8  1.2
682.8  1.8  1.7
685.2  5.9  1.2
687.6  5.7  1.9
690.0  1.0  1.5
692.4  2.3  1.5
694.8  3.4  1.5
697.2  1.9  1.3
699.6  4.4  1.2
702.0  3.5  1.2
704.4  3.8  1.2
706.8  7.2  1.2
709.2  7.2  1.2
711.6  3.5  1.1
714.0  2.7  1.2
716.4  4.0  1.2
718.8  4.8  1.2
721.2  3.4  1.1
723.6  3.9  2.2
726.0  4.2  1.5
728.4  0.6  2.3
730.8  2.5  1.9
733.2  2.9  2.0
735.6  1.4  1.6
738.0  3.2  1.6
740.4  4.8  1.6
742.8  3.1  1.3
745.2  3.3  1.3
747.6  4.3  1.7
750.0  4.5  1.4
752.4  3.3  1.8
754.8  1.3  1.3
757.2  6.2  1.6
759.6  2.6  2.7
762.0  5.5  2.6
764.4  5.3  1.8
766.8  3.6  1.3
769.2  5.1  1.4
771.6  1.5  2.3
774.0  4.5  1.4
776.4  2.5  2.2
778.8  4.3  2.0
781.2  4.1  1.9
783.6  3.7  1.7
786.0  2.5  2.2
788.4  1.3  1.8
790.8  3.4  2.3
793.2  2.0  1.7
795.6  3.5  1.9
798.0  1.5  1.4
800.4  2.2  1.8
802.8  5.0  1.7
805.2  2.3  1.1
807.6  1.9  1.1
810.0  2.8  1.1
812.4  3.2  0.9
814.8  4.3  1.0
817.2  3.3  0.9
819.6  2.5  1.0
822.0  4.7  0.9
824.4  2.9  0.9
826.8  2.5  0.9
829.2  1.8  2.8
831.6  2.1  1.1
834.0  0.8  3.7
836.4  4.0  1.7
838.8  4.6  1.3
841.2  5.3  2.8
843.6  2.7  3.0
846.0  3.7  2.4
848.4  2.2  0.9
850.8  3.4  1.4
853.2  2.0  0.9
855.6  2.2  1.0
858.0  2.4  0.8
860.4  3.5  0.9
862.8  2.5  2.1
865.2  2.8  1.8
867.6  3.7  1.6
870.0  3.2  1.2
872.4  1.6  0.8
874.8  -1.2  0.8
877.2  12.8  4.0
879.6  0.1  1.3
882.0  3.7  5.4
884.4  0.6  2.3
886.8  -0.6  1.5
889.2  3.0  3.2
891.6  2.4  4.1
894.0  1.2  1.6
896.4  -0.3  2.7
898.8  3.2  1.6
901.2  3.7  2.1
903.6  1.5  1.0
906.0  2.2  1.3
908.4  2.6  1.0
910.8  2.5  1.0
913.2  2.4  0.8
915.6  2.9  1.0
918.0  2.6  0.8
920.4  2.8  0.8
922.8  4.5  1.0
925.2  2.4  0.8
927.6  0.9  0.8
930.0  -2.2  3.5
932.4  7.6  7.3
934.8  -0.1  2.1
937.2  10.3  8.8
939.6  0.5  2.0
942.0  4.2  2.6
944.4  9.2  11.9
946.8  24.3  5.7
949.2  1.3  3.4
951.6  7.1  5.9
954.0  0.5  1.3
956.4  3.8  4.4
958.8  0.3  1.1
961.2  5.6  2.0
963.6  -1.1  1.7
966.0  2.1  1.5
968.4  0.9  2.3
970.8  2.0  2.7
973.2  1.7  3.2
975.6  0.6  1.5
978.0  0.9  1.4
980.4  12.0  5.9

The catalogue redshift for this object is 1.537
